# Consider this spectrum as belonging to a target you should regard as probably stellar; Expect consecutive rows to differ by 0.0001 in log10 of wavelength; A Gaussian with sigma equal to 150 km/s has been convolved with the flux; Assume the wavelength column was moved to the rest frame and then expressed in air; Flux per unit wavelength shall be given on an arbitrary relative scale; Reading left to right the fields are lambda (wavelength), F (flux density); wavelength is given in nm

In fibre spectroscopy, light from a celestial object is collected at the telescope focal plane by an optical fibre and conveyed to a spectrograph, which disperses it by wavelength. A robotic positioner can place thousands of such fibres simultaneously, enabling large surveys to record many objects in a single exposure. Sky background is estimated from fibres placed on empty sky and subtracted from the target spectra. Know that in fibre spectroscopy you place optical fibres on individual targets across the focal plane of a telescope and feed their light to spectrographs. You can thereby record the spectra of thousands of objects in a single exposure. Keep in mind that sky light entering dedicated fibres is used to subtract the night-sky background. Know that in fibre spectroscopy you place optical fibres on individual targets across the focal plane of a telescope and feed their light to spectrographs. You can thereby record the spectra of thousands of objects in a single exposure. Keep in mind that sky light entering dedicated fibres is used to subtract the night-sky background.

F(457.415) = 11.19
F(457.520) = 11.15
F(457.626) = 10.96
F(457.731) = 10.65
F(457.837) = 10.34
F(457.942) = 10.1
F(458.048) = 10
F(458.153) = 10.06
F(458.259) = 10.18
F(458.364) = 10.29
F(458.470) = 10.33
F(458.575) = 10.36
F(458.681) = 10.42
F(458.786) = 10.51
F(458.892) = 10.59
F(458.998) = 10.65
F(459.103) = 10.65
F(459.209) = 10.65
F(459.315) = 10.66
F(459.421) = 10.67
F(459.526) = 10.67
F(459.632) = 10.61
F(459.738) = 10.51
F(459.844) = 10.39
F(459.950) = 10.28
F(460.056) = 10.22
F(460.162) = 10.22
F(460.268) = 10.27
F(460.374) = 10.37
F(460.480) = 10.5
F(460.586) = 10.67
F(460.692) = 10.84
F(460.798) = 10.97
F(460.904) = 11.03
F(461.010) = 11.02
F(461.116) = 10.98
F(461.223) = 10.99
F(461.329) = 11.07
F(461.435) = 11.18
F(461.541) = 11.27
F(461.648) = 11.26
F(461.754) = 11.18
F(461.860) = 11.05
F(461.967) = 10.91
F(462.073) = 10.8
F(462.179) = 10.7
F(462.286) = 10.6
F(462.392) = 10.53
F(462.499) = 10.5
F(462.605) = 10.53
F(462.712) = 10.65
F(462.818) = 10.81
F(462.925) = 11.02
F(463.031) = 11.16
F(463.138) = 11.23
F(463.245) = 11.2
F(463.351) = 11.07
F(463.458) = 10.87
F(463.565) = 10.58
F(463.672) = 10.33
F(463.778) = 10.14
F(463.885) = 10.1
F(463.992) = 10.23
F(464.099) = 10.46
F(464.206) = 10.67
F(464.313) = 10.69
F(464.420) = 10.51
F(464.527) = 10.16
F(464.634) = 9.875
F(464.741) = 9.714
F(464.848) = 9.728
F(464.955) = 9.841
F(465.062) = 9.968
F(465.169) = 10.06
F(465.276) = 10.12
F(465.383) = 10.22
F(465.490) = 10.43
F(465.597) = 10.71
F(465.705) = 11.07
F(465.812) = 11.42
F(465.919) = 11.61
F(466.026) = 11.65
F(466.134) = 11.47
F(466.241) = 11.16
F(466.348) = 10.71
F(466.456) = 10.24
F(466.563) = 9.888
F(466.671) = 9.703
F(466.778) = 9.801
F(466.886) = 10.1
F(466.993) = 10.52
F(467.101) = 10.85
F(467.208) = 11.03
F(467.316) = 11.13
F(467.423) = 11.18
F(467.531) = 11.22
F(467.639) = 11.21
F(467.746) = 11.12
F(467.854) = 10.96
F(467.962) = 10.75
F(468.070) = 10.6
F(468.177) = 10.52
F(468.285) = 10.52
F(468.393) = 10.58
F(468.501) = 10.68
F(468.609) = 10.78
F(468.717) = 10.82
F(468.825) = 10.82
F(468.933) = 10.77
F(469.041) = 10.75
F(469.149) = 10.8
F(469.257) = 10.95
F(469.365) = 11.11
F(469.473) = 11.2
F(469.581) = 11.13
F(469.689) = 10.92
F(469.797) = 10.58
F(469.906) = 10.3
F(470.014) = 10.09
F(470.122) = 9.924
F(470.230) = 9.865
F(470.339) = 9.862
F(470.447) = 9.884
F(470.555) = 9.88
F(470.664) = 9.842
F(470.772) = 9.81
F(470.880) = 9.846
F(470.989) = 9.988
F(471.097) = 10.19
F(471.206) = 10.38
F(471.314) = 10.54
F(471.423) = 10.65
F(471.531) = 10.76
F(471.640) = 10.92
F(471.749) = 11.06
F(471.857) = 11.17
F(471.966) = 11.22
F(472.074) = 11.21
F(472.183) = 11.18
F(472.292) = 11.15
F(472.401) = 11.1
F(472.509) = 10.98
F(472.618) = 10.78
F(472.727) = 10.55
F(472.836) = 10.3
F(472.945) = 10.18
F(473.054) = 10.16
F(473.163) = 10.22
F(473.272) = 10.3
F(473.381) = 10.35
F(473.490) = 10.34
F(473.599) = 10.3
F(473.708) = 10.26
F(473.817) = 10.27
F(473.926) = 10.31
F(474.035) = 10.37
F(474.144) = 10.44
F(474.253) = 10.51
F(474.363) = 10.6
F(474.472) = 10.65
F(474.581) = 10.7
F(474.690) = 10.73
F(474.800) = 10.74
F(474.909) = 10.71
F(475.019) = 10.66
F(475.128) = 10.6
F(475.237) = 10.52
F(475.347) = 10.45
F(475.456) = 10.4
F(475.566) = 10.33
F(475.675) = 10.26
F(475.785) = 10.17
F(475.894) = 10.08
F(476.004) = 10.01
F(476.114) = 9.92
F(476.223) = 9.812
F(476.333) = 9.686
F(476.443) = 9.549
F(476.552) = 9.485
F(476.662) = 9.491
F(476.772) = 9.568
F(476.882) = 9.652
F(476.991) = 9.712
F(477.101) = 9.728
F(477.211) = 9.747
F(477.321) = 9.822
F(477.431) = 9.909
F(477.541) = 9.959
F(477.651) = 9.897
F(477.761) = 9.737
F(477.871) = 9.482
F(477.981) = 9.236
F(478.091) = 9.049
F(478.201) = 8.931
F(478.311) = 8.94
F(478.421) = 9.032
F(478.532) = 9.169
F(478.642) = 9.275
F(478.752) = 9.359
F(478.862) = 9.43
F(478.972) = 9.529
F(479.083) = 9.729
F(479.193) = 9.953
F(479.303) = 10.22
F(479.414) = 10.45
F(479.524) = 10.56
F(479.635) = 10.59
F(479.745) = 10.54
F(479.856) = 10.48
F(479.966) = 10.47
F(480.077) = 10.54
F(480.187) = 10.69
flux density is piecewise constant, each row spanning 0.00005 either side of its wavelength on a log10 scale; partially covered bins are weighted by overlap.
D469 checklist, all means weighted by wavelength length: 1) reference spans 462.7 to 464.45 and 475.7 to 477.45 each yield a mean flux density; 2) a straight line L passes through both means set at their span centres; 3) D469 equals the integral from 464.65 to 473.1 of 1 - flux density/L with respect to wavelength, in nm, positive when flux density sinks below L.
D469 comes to -0.233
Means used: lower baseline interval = 10.7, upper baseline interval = 9.77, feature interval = 10.6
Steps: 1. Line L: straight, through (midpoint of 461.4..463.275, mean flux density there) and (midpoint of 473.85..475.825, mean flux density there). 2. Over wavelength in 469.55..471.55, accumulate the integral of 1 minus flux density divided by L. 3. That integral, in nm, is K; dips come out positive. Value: 0.081 nm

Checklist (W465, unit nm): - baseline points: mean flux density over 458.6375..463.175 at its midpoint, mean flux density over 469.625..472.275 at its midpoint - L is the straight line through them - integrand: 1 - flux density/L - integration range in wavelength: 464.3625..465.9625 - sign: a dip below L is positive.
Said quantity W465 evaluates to 0.04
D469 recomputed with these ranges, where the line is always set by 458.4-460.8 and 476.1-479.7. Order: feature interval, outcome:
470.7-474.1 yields -0.21 nm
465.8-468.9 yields -0.19 nm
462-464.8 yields -0.07 nm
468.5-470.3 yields -0.11 nm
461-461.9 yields -0.06 nm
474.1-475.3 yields -0.10 nm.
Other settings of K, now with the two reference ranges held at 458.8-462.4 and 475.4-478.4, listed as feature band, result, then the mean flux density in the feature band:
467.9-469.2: -0.059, 10.7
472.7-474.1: -0.051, 10.3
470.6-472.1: -0.069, 10.5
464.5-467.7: -0.054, 10.6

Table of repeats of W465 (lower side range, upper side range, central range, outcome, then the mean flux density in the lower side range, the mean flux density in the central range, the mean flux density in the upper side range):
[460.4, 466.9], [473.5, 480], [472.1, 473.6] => -0.057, 10.7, 10.6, 10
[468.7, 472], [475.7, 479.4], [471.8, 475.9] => -0.197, 10.5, 10.6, 9.63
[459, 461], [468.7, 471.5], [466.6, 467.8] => -0.027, 10.6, 10.7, 10.4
